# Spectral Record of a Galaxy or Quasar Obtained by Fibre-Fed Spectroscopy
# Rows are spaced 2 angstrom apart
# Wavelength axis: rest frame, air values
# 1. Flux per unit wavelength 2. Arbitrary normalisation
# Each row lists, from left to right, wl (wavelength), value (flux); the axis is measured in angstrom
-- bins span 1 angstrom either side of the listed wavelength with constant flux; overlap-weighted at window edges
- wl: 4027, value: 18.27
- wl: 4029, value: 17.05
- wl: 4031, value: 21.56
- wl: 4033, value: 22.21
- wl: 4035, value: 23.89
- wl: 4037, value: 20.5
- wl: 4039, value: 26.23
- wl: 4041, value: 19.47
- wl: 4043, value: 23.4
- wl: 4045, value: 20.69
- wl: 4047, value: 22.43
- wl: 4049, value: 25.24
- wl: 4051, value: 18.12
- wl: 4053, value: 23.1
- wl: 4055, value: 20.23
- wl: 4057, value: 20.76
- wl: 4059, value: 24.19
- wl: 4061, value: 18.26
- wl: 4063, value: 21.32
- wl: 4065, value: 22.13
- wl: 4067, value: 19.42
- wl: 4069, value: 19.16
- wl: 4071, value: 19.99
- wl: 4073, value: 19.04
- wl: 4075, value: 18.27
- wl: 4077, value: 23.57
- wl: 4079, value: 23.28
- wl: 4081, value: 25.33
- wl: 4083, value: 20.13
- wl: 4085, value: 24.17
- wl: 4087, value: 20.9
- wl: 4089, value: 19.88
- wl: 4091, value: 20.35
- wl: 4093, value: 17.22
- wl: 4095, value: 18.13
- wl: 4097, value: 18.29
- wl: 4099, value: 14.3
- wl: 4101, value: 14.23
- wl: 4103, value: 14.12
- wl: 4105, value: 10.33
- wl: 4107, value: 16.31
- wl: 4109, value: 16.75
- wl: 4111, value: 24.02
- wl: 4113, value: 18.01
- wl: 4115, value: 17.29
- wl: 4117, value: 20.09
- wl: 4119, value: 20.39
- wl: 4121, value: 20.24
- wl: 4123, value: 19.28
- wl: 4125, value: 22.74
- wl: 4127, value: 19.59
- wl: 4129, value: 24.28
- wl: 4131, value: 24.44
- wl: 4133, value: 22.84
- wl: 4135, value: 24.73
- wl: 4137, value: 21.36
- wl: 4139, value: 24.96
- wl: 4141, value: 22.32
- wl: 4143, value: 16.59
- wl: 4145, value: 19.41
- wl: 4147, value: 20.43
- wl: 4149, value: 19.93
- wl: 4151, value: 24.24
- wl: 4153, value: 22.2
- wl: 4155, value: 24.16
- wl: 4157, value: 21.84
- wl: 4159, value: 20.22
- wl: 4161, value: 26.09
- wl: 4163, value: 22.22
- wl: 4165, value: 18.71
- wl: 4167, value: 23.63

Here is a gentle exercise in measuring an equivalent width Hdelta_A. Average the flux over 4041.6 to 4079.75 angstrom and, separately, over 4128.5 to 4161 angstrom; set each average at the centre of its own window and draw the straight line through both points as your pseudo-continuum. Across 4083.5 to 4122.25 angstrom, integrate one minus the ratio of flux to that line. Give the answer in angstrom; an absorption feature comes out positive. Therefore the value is 6.2 angstrom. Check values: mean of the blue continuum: 21.2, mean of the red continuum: 22.2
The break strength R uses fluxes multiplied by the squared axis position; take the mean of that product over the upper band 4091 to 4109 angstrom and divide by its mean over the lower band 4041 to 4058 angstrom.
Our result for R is 0.7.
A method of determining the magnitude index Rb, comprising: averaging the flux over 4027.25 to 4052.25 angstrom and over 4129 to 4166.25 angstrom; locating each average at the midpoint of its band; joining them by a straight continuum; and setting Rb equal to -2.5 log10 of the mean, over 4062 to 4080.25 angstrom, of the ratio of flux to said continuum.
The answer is 0.05 mag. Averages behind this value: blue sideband 21.6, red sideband 22.1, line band 20.8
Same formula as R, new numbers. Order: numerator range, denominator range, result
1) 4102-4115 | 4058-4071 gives 0.82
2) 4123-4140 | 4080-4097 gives 1.13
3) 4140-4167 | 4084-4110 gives 1.28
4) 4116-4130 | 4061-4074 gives 1.07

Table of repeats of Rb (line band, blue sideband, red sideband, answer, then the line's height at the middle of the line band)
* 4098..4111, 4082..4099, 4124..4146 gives 0.33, 20.4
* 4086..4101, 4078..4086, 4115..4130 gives 0.23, 22.5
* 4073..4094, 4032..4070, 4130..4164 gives 0.03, 21.8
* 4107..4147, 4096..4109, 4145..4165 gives -0.16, 18.2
